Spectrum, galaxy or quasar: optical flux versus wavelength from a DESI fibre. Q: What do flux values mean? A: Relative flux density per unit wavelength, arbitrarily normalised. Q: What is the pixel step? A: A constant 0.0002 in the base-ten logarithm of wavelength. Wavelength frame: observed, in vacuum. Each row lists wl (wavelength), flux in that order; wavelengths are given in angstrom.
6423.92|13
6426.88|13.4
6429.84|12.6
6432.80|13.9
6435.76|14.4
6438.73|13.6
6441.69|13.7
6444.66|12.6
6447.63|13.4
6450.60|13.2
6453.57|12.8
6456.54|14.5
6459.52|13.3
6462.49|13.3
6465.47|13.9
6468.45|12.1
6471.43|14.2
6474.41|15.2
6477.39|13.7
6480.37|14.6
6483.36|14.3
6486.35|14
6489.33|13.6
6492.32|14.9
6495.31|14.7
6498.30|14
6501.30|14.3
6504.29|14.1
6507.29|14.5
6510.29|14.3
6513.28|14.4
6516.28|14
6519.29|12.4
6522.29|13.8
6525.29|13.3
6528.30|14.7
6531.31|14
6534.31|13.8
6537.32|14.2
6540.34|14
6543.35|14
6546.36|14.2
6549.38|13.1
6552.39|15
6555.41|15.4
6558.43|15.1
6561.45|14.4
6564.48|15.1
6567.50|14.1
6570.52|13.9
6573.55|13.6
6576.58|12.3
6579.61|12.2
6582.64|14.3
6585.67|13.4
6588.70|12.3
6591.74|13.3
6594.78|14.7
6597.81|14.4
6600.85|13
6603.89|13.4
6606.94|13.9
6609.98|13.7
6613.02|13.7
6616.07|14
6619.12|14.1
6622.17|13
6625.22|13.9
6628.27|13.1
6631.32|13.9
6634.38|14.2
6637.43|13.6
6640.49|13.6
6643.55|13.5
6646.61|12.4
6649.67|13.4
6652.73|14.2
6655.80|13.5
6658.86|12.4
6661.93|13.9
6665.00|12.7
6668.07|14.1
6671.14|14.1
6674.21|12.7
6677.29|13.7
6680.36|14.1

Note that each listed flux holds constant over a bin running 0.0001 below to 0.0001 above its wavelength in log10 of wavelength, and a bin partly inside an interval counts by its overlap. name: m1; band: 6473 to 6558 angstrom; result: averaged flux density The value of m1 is 14.2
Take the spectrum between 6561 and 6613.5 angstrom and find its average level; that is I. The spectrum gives 13.6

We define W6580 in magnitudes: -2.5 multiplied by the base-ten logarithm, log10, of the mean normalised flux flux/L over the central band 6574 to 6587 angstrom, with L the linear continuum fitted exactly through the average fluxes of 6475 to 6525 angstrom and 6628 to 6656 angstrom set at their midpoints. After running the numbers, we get 0.06 mag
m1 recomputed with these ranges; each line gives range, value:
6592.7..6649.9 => 13.7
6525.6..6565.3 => 14.3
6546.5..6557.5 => 14.5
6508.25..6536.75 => 13.9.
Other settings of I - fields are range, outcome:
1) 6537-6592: 13.9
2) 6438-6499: 13.8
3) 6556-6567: 14.8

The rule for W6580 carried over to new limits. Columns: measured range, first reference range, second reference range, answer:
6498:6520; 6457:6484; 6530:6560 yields 0.00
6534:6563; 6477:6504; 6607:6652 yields -0.03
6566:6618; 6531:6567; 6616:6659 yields 0.03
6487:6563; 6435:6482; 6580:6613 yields -0.04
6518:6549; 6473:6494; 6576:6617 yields 0.01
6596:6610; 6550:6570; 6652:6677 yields 0.04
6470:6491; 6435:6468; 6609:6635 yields -0.06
